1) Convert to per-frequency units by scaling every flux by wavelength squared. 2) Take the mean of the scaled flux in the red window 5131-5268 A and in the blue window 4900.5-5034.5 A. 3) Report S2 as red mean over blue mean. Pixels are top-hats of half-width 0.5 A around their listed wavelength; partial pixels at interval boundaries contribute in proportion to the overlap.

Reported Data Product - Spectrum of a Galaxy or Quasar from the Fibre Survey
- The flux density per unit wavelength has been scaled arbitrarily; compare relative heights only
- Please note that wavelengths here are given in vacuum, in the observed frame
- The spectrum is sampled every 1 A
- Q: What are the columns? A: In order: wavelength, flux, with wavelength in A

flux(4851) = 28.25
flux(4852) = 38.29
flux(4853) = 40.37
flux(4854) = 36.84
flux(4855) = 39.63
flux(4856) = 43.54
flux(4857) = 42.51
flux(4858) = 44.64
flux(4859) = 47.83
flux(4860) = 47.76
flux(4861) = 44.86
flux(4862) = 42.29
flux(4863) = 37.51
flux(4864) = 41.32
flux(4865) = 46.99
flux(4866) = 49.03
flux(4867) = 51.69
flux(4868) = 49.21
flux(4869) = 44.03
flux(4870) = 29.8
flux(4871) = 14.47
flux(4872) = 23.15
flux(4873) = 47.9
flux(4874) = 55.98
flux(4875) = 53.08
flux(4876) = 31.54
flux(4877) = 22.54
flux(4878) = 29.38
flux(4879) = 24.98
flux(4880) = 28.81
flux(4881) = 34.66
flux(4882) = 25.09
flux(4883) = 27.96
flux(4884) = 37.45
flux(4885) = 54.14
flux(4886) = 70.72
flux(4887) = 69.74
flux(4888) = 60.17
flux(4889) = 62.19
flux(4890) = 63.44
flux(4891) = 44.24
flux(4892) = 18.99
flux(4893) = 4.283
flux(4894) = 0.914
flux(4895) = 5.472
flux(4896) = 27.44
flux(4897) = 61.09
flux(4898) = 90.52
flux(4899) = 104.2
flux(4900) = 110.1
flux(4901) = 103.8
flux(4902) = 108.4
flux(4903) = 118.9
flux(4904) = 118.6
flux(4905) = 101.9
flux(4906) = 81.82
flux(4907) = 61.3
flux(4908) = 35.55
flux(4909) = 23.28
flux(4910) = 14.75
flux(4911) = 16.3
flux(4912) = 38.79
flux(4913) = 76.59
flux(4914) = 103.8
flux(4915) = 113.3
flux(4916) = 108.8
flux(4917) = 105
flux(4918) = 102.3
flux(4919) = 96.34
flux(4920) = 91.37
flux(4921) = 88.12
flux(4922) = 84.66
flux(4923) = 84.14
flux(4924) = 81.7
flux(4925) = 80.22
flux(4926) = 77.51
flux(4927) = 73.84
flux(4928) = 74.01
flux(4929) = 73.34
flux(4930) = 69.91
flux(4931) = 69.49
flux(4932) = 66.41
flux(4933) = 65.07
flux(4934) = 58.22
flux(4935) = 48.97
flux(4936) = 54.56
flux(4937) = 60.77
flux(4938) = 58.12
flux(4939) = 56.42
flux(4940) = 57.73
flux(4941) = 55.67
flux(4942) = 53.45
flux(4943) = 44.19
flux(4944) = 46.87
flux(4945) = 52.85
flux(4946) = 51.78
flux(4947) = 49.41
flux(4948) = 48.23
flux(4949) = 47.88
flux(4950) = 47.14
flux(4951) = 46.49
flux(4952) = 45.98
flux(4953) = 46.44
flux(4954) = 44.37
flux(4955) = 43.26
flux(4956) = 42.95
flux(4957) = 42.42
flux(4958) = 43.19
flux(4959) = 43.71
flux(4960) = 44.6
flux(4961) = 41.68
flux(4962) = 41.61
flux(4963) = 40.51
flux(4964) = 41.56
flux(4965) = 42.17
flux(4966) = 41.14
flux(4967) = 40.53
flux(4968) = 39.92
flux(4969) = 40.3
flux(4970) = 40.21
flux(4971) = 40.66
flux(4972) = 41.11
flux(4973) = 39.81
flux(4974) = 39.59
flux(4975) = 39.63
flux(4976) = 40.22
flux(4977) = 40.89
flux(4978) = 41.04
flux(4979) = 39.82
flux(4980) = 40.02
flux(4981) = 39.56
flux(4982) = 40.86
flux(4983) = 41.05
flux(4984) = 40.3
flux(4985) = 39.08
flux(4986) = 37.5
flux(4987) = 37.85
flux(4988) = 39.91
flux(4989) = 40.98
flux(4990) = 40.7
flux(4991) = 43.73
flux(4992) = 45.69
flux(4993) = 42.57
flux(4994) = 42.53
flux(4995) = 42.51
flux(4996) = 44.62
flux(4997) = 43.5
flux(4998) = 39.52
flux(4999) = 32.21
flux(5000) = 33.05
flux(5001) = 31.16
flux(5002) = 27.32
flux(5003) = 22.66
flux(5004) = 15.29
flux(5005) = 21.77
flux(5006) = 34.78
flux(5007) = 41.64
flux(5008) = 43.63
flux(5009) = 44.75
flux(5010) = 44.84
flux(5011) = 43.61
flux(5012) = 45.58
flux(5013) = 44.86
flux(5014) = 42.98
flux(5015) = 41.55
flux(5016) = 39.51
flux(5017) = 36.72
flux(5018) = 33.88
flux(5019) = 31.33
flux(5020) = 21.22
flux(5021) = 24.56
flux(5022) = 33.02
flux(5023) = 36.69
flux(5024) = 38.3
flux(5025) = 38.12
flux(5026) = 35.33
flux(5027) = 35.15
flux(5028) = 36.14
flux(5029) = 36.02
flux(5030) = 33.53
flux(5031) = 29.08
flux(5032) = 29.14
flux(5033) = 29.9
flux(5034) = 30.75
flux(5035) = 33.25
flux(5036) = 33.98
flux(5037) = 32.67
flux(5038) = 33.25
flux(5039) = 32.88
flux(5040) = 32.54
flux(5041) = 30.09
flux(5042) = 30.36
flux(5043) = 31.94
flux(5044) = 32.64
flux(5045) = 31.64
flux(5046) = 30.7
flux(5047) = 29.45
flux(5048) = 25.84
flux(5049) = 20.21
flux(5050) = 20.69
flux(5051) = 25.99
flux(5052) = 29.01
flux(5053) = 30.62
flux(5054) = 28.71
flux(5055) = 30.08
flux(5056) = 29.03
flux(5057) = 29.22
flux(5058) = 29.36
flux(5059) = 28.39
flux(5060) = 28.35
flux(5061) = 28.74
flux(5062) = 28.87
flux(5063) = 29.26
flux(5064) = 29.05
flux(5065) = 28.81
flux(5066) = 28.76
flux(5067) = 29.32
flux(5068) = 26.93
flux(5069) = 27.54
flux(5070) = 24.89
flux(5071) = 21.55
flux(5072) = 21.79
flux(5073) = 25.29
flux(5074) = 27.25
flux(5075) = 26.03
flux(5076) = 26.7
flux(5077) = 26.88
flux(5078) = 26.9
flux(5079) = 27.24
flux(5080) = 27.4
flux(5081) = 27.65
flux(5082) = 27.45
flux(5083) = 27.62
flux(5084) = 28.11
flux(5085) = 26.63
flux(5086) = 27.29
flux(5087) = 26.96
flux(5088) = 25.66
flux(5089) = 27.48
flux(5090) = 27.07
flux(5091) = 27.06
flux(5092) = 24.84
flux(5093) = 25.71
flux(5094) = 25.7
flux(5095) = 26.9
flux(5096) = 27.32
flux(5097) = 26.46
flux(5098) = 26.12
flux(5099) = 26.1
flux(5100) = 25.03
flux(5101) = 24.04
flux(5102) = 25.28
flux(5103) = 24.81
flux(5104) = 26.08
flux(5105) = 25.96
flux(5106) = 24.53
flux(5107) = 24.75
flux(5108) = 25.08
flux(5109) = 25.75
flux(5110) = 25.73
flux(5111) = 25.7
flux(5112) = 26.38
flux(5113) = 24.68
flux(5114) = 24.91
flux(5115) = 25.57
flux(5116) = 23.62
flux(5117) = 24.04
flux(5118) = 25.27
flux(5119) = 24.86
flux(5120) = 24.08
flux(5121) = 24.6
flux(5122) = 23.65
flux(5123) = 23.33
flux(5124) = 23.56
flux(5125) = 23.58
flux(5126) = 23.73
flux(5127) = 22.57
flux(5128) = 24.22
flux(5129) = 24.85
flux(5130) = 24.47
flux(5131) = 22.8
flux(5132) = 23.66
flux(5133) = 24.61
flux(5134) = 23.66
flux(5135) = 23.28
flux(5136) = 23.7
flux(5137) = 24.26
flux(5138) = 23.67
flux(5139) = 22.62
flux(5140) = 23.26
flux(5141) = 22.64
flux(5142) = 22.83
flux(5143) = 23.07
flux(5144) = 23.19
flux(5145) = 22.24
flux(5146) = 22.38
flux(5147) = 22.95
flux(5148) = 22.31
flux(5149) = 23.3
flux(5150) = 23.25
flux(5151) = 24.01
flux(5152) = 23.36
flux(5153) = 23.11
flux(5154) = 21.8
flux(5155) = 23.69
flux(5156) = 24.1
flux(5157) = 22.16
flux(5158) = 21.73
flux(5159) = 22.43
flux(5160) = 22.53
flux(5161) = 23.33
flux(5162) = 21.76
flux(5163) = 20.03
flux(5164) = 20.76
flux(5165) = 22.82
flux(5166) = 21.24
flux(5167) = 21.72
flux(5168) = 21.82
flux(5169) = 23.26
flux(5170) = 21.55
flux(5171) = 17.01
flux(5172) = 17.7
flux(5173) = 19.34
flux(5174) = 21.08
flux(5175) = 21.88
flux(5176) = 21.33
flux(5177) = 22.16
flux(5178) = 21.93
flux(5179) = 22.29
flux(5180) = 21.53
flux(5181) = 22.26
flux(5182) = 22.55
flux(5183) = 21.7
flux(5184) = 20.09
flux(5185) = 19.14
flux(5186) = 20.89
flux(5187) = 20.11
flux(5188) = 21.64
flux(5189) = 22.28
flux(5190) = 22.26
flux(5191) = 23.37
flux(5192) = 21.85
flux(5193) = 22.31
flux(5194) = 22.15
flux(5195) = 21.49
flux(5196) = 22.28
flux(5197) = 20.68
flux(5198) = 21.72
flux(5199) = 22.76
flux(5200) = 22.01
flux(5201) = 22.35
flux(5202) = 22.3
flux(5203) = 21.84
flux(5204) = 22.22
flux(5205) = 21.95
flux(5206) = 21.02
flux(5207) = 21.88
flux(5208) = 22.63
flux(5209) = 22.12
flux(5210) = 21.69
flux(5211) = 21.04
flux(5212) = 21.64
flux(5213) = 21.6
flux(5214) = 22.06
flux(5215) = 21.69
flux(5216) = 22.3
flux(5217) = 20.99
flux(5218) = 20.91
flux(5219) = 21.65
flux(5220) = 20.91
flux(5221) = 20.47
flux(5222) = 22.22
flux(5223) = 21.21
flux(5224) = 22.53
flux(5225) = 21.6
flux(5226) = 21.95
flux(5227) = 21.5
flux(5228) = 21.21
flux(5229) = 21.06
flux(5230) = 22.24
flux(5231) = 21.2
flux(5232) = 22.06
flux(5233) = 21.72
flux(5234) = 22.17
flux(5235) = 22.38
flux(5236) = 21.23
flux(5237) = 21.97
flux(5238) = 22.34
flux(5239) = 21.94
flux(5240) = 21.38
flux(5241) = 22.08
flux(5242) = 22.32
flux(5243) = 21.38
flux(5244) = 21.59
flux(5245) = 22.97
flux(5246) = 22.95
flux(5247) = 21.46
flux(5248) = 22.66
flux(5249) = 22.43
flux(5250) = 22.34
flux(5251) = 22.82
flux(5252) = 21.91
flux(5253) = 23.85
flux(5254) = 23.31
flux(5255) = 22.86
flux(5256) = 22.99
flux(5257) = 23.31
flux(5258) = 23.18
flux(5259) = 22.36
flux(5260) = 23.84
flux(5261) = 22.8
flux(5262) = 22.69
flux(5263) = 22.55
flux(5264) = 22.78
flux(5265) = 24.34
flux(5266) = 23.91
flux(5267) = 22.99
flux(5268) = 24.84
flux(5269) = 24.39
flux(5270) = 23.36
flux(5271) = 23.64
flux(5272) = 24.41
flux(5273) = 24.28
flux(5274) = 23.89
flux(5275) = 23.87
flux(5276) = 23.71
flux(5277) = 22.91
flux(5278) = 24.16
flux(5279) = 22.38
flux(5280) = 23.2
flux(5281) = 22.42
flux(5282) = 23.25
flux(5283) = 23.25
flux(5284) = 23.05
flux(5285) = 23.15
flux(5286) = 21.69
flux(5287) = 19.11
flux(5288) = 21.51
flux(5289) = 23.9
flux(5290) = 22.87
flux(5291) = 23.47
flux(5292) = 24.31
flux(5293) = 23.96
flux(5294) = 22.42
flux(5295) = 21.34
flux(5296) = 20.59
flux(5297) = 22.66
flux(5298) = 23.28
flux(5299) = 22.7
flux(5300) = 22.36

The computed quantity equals 0.48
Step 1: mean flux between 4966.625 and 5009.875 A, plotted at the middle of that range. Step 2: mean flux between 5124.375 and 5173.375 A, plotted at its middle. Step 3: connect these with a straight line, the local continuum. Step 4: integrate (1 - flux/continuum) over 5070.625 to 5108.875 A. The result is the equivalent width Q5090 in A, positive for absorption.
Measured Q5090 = 3.18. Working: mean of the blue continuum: 38.5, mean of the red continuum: 22.6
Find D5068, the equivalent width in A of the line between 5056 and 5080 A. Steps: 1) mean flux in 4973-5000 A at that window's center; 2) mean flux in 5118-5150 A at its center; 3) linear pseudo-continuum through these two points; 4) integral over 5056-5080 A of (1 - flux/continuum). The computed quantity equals 2.93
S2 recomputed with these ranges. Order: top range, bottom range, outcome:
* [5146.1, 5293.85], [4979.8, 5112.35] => 0.76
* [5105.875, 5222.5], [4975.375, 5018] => 0.62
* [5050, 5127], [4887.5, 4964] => 0.45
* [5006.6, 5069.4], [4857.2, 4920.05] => 0.62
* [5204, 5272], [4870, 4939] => 0.41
